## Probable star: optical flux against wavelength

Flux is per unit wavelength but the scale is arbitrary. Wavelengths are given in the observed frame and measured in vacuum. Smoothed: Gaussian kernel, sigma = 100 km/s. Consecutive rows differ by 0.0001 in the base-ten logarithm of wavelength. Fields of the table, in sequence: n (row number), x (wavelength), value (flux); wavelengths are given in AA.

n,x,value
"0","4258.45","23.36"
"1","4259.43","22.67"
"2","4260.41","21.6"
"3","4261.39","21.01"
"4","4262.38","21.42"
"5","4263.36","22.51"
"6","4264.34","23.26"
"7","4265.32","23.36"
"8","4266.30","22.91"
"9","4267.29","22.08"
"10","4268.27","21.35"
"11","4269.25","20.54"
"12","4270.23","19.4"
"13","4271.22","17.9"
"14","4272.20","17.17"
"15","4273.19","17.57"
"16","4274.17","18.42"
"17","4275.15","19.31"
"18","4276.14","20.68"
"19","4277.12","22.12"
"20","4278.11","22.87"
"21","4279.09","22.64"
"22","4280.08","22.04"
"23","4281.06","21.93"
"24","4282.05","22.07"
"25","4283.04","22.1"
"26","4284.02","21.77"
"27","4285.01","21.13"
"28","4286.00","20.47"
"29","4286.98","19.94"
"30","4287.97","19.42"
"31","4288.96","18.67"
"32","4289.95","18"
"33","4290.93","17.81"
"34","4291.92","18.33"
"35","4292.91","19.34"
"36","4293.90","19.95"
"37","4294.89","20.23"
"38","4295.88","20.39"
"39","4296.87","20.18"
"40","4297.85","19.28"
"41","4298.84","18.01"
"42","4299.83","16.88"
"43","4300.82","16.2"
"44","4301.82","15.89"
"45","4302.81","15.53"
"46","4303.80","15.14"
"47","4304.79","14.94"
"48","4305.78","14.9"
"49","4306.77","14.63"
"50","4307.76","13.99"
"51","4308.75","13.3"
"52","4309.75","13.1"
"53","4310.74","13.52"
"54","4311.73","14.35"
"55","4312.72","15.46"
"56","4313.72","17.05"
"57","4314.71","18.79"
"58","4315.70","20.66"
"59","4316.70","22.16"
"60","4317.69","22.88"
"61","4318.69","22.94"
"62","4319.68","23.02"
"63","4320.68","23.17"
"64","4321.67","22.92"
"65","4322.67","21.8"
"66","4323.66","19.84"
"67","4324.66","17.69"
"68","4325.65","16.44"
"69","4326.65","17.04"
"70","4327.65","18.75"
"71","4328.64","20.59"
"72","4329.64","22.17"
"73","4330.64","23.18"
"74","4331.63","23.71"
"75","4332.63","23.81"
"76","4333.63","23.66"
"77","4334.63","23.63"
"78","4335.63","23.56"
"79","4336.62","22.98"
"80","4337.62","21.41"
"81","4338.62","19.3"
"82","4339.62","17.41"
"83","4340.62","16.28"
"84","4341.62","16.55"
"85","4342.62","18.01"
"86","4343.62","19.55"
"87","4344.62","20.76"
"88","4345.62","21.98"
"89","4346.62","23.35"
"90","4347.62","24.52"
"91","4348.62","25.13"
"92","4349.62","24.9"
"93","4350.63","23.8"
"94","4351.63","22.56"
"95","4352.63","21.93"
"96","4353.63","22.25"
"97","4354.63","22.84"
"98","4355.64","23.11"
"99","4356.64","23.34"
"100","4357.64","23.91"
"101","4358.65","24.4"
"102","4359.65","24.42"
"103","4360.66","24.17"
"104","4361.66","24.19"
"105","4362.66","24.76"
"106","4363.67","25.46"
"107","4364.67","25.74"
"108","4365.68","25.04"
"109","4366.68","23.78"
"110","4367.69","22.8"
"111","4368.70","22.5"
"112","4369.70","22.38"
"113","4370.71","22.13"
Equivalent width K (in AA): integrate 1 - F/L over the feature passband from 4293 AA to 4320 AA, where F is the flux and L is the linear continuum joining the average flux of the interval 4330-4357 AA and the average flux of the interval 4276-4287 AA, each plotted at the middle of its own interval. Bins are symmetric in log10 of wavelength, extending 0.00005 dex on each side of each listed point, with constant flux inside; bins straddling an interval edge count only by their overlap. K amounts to 5.3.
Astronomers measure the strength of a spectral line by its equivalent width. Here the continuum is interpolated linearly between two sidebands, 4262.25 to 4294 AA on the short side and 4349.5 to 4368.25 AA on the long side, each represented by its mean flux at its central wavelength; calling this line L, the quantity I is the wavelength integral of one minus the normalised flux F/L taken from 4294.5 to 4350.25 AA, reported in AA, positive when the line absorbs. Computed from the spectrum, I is 7.4 AA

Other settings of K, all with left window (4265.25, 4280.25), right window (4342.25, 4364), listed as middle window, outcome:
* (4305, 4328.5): 4.1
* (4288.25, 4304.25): 2.4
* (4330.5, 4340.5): 0.3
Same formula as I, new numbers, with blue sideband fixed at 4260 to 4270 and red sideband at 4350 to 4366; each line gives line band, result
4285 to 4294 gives 1.3 AA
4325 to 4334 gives 0.9 AA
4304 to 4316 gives 4.0 AA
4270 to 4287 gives 1.3 AA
